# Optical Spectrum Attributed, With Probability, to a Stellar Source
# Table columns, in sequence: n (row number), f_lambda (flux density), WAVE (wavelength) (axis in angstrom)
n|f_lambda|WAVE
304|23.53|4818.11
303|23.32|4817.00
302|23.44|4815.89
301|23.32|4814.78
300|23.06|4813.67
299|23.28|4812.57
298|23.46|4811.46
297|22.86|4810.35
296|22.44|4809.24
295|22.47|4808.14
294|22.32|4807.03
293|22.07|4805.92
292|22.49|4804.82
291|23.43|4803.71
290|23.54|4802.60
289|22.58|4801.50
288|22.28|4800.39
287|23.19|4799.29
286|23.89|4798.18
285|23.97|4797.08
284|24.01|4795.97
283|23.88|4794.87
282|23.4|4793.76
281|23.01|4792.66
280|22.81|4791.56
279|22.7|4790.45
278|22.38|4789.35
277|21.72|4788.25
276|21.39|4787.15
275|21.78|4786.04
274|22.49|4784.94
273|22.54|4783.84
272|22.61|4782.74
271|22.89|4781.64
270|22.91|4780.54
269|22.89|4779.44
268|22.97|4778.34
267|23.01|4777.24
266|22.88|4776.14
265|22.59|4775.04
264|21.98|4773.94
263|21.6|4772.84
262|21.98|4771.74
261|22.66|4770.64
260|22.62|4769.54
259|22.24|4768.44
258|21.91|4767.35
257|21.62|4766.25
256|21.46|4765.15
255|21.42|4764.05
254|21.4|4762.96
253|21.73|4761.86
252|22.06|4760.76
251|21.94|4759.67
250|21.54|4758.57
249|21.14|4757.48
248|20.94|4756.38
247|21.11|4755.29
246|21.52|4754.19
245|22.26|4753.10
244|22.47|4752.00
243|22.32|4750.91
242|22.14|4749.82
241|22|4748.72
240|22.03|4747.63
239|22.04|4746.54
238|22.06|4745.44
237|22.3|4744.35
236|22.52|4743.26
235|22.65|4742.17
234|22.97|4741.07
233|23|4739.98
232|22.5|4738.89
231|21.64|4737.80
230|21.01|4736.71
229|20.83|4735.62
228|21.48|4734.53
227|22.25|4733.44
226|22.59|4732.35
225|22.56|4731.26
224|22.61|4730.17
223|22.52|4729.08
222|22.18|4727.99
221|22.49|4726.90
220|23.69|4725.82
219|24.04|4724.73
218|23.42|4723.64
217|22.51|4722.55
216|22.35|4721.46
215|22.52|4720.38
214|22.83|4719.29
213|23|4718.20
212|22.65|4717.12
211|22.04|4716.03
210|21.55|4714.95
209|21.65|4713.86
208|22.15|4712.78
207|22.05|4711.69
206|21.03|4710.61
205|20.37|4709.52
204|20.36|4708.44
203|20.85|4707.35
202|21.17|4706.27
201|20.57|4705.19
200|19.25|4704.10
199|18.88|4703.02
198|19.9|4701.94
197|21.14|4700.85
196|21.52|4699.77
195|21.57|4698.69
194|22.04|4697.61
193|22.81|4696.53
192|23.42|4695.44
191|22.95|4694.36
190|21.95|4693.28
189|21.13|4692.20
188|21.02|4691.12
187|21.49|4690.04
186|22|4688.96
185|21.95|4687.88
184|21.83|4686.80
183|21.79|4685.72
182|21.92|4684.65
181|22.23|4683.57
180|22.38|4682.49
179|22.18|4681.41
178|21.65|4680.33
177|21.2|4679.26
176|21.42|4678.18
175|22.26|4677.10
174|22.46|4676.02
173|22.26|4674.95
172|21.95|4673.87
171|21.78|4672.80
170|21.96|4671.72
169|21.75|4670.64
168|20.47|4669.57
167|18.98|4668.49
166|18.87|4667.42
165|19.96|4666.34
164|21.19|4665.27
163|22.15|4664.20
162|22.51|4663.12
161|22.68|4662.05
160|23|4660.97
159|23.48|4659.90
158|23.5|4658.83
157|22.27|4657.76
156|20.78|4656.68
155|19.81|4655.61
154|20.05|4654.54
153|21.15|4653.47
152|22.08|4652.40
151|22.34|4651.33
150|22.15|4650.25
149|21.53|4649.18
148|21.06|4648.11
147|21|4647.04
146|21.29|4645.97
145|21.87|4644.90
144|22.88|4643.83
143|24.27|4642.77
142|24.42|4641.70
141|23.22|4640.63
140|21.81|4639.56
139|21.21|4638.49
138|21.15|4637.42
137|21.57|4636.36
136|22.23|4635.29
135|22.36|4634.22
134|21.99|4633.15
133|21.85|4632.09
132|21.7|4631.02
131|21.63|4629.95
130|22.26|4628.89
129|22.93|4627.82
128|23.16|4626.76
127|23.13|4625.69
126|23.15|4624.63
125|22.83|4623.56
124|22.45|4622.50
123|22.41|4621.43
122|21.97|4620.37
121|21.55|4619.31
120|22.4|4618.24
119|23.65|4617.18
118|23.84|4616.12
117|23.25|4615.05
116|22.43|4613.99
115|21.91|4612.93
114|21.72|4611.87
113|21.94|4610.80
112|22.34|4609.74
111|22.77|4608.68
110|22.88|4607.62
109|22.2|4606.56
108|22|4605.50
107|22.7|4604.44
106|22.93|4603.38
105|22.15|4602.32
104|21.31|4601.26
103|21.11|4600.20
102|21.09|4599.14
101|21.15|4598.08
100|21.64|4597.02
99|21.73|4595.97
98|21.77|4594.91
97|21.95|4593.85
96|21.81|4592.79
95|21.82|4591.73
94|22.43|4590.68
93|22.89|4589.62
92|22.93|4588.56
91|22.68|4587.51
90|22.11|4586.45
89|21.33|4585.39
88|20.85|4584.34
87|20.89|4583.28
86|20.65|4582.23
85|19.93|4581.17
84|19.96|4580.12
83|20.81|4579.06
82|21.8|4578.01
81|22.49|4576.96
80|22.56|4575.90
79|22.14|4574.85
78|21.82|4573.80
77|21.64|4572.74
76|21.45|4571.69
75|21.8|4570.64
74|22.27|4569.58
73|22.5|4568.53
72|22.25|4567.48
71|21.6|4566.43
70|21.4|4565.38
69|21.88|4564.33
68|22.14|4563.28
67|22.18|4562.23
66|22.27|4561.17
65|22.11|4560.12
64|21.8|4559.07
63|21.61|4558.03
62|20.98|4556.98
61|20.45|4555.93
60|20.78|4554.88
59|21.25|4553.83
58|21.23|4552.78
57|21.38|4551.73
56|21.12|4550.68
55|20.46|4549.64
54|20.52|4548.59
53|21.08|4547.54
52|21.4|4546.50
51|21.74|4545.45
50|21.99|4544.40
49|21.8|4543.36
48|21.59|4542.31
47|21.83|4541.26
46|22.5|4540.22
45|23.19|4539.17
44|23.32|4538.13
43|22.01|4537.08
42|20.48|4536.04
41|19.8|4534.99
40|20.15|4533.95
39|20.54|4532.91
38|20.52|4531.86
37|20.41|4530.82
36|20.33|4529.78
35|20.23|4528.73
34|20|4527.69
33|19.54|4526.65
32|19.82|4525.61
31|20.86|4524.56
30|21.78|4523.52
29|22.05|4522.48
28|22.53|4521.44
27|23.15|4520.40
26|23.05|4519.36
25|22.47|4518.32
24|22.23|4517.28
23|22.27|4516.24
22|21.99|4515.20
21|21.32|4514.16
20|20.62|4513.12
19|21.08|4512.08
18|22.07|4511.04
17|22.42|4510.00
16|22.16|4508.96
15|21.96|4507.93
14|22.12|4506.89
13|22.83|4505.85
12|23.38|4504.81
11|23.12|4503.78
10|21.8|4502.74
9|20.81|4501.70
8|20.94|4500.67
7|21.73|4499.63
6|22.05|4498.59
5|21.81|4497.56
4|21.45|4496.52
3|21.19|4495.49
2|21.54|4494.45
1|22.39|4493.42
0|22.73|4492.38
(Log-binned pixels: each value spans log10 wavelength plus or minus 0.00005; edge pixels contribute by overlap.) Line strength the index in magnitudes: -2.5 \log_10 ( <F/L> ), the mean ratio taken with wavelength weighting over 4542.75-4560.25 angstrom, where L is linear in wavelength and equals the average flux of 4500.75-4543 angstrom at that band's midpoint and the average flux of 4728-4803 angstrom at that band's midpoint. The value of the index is 0.02 mag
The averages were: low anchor 21.6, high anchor 22.3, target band 21.3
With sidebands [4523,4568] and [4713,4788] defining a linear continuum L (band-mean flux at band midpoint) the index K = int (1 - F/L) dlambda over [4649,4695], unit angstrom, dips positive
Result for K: 0.4 angstrom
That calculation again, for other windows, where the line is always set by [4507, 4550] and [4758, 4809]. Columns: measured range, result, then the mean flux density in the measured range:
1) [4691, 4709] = 0.8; 21.2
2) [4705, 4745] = 0.2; 22.2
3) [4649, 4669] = 0.4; 21.5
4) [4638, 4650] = -0.2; 22.2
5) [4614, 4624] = -0.4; 22.7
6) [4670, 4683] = 0.1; 21.9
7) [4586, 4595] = -0.2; 22.3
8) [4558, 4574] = -0.2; 21.9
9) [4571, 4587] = 0.2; 21.4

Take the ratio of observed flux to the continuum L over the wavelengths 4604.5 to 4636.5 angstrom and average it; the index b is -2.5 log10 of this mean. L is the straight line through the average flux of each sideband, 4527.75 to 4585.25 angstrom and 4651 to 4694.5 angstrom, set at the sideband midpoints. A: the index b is -0.04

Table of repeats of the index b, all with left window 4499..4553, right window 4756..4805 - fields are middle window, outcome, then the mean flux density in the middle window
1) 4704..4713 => 0.066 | 20.9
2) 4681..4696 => 0.006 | 22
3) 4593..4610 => -0.008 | 22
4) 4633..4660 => 0.001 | 22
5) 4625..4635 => -0.021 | 22.3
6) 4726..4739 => 0.009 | 22.1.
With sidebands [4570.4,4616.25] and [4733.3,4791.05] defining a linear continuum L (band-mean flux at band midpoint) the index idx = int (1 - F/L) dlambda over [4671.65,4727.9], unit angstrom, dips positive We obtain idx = 0.45 angstrom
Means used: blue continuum 21.9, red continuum 22.1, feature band 21.8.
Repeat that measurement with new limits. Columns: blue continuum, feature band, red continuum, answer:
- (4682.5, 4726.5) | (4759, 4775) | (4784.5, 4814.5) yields 0.4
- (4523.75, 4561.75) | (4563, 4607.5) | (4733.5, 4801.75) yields -0.9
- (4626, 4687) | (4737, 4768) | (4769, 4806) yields 0.8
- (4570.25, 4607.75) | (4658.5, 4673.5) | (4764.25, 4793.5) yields 0.3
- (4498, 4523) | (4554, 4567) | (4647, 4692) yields 0.2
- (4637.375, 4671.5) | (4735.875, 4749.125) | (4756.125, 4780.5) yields -0.1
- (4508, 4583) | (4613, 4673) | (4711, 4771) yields -0.5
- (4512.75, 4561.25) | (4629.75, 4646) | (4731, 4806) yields -0.3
